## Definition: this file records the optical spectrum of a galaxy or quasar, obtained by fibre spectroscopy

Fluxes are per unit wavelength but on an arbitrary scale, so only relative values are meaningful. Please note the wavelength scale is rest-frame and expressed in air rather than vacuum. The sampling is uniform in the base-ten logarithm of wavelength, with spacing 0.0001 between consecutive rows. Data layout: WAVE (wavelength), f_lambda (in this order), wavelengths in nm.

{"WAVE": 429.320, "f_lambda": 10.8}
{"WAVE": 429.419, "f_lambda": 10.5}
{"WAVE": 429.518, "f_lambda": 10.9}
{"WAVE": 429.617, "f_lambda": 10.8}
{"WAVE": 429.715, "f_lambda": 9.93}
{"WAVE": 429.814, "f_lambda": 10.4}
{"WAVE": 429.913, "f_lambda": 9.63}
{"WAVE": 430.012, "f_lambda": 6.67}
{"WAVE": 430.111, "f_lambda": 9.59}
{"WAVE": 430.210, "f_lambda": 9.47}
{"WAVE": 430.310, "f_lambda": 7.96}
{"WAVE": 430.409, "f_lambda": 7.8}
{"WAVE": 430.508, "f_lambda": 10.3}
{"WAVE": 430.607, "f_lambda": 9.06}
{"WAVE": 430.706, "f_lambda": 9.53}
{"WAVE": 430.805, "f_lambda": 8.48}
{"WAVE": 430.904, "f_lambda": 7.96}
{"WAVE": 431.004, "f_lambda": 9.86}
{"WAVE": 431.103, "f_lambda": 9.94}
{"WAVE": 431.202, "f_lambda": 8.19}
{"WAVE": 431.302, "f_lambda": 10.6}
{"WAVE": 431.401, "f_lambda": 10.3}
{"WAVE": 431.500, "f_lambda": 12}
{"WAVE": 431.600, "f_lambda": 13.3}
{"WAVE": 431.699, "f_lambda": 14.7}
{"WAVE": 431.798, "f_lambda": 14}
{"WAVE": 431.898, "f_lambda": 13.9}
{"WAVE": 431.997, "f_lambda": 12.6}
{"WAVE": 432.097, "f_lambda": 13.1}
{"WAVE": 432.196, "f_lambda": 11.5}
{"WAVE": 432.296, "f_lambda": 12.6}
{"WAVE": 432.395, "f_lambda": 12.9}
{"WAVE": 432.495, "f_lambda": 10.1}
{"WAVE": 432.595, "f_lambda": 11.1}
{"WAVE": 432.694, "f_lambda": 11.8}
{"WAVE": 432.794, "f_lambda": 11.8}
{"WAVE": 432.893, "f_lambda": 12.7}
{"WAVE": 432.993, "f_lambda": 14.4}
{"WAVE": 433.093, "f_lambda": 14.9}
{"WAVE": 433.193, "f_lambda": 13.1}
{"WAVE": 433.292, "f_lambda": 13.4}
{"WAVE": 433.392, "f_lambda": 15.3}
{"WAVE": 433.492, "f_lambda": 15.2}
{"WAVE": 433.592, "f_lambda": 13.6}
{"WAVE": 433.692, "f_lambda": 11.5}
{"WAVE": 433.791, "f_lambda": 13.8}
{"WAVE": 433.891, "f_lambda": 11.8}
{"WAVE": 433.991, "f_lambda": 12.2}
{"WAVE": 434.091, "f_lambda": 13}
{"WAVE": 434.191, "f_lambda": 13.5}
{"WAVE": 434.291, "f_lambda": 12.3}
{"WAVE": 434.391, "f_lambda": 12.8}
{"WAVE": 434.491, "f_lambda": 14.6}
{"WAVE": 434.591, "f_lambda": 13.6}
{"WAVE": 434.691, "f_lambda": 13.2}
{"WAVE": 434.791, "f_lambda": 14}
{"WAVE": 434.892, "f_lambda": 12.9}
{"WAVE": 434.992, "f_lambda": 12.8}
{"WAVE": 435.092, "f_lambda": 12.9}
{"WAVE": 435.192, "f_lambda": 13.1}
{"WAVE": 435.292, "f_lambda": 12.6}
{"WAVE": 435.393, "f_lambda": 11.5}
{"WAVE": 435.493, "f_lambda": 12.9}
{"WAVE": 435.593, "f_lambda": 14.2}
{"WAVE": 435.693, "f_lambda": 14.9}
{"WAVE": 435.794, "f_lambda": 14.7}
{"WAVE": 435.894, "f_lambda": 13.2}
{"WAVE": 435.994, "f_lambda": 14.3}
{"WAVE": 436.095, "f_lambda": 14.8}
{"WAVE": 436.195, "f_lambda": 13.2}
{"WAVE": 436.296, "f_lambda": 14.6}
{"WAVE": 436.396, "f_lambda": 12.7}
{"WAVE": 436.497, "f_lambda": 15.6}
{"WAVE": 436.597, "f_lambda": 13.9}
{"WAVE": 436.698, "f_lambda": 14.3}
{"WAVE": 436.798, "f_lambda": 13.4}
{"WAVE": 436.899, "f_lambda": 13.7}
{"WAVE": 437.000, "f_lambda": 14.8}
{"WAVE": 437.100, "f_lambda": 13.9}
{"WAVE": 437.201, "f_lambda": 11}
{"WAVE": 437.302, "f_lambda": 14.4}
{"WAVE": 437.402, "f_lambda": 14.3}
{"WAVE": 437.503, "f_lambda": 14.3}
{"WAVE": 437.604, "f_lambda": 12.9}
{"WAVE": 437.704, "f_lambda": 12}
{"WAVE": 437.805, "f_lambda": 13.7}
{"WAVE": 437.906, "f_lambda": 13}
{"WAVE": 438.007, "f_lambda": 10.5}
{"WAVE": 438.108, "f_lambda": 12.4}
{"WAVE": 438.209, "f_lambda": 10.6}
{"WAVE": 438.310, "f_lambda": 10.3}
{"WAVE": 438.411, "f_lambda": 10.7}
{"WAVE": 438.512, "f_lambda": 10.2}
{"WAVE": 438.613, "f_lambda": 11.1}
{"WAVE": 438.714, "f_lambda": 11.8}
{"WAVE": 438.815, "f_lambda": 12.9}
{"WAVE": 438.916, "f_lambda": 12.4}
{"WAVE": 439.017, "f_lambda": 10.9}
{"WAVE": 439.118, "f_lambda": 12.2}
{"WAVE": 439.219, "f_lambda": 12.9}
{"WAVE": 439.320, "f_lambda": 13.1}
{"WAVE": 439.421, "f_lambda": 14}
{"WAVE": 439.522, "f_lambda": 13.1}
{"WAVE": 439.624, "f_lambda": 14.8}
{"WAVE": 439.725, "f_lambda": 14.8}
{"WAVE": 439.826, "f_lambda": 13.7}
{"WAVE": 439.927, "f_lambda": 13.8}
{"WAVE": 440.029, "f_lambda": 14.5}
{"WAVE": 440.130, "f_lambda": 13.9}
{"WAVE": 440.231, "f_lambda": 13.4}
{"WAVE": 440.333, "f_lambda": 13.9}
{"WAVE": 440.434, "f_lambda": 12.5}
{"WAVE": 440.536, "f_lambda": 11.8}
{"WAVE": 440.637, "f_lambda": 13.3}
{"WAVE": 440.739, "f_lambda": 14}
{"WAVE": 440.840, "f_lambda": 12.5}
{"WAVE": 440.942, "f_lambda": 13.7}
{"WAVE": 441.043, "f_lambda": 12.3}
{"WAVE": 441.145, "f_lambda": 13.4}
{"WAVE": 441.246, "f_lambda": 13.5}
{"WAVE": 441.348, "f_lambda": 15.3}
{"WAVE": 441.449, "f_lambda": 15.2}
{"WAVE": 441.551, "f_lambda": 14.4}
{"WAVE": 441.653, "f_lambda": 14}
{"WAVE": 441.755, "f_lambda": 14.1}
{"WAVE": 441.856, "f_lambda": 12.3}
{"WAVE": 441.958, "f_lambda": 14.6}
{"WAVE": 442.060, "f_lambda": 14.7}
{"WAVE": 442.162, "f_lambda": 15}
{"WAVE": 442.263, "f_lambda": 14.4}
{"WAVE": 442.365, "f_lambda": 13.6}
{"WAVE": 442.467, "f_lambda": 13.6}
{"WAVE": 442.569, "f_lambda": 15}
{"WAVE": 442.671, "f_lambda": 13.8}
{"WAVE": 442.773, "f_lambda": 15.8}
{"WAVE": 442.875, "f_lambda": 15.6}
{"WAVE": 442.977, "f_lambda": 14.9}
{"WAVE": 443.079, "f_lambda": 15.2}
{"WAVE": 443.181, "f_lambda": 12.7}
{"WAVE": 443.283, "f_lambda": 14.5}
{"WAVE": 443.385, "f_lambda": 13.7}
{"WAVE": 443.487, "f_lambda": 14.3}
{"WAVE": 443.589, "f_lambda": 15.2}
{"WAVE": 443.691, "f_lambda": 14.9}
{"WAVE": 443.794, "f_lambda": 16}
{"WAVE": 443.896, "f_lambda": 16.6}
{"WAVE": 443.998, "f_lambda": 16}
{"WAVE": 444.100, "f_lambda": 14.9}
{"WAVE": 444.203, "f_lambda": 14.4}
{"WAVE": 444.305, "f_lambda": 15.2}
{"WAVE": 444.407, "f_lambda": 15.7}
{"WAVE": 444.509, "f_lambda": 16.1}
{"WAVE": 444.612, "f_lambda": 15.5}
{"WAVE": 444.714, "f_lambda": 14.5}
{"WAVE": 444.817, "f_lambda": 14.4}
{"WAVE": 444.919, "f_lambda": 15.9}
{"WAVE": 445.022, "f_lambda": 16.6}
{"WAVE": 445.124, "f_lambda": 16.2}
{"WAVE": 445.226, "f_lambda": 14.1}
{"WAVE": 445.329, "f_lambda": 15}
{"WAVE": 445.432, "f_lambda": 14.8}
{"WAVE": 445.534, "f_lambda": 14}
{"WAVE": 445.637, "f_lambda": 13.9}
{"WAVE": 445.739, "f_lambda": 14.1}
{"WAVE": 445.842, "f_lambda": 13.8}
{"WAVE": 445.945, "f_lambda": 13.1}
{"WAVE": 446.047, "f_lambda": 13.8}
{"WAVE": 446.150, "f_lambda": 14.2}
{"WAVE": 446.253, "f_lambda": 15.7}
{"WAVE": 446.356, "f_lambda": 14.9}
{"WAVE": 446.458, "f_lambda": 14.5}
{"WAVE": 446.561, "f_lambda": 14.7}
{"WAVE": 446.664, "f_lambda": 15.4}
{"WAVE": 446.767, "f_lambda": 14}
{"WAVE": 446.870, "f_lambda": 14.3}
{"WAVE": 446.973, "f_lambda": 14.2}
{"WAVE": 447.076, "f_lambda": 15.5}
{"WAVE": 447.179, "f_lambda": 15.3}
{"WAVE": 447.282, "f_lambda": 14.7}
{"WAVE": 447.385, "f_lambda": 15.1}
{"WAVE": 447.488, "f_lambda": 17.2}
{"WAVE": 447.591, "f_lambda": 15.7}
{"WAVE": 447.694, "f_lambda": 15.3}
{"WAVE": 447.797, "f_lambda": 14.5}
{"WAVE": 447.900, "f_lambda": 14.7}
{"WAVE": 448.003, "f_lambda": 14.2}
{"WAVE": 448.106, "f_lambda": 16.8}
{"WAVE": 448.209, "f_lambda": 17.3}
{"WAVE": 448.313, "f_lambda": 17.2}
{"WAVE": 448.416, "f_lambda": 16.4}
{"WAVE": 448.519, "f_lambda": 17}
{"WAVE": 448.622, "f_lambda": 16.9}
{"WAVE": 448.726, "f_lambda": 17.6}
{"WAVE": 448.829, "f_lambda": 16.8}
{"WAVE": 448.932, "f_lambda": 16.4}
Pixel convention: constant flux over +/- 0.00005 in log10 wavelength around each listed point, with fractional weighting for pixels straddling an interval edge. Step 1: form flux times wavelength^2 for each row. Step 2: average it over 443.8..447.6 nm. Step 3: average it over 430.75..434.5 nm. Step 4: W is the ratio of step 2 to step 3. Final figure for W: 1.3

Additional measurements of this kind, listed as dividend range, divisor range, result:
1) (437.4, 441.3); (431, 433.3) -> 1.08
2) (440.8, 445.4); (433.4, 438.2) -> 1.13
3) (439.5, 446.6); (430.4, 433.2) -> 1.32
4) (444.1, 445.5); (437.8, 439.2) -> 1.35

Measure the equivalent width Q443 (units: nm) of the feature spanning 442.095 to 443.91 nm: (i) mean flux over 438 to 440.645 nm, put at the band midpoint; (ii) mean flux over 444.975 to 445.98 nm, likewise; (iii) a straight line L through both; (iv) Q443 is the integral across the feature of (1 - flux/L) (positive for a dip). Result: -0.117 nm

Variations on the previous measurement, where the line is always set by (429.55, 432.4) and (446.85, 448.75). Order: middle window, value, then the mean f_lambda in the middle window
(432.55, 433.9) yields -0.24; 13.2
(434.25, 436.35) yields -0.28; 13.5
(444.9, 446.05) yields 0.03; 14.6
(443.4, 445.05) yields -0.07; 15.3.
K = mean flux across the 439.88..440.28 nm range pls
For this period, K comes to 13.9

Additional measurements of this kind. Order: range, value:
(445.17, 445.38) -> 14.6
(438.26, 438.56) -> 10.4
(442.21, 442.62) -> 14.2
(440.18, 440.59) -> 12.9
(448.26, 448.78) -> 17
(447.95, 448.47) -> 16.4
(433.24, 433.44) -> 14.4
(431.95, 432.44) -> 12.5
